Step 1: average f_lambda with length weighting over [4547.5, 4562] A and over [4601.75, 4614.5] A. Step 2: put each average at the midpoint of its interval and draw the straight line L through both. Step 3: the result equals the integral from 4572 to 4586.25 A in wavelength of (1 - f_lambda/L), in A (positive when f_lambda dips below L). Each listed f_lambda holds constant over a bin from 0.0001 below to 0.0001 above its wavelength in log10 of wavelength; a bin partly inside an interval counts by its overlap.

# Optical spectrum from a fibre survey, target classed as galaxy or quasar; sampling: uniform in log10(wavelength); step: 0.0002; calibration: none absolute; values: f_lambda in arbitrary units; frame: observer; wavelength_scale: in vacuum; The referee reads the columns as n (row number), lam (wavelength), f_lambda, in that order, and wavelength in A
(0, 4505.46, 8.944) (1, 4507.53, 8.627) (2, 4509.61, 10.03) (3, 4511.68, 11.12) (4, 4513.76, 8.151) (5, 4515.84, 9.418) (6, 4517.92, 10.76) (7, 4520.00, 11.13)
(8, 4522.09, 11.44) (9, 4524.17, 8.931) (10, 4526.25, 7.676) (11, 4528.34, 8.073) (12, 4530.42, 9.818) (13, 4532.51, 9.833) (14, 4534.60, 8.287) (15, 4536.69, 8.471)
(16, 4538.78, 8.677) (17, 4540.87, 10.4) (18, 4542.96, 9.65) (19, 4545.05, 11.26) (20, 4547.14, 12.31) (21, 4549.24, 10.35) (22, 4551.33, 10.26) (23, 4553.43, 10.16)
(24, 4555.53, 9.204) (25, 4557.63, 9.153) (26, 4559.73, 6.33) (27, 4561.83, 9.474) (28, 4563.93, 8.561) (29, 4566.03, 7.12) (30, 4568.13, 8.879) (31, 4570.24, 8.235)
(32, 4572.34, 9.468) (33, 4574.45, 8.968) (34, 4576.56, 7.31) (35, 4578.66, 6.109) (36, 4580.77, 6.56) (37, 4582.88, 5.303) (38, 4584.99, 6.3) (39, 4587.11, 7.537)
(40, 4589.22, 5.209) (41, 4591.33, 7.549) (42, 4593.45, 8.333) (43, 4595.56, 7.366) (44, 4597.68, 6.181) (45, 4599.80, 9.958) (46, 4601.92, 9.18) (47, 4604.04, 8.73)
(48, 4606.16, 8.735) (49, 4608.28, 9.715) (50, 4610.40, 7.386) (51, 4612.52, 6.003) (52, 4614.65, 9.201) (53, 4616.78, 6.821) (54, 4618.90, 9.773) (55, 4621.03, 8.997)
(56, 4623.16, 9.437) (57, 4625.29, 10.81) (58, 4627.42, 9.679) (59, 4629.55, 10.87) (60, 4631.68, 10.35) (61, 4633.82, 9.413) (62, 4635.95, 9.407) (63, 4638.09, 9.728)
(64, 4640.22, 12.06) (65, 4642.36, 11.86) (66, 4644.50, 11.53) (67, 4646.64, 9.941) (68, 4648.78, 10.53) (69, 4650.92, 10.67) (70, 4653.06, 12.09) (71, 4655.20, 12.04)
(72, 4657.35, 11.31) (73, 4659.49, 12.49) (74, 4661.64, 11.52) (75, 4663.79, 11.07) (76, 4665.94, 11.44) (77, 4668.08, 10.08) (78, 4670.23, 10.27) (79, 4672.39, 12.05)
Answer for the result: 3.0 A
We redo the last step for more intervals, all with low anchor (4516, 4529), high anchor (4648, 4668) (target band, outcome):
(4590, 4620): 7.15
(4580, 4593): 4.96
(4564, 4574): 1.76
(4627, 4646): 0.99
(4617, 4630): 1.53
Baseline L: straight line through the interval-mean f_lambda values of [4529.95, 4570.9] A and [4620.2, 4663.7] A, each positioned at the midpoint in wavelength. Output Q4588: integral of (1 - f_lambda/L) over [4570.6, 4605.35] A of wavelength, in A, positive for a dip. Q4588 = 8.4 A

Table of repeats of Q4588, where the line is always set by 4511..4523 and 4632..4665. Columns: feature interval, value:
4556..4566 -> 2.1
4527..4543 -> 2.0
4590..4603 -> 3.3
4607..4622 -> 3.6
